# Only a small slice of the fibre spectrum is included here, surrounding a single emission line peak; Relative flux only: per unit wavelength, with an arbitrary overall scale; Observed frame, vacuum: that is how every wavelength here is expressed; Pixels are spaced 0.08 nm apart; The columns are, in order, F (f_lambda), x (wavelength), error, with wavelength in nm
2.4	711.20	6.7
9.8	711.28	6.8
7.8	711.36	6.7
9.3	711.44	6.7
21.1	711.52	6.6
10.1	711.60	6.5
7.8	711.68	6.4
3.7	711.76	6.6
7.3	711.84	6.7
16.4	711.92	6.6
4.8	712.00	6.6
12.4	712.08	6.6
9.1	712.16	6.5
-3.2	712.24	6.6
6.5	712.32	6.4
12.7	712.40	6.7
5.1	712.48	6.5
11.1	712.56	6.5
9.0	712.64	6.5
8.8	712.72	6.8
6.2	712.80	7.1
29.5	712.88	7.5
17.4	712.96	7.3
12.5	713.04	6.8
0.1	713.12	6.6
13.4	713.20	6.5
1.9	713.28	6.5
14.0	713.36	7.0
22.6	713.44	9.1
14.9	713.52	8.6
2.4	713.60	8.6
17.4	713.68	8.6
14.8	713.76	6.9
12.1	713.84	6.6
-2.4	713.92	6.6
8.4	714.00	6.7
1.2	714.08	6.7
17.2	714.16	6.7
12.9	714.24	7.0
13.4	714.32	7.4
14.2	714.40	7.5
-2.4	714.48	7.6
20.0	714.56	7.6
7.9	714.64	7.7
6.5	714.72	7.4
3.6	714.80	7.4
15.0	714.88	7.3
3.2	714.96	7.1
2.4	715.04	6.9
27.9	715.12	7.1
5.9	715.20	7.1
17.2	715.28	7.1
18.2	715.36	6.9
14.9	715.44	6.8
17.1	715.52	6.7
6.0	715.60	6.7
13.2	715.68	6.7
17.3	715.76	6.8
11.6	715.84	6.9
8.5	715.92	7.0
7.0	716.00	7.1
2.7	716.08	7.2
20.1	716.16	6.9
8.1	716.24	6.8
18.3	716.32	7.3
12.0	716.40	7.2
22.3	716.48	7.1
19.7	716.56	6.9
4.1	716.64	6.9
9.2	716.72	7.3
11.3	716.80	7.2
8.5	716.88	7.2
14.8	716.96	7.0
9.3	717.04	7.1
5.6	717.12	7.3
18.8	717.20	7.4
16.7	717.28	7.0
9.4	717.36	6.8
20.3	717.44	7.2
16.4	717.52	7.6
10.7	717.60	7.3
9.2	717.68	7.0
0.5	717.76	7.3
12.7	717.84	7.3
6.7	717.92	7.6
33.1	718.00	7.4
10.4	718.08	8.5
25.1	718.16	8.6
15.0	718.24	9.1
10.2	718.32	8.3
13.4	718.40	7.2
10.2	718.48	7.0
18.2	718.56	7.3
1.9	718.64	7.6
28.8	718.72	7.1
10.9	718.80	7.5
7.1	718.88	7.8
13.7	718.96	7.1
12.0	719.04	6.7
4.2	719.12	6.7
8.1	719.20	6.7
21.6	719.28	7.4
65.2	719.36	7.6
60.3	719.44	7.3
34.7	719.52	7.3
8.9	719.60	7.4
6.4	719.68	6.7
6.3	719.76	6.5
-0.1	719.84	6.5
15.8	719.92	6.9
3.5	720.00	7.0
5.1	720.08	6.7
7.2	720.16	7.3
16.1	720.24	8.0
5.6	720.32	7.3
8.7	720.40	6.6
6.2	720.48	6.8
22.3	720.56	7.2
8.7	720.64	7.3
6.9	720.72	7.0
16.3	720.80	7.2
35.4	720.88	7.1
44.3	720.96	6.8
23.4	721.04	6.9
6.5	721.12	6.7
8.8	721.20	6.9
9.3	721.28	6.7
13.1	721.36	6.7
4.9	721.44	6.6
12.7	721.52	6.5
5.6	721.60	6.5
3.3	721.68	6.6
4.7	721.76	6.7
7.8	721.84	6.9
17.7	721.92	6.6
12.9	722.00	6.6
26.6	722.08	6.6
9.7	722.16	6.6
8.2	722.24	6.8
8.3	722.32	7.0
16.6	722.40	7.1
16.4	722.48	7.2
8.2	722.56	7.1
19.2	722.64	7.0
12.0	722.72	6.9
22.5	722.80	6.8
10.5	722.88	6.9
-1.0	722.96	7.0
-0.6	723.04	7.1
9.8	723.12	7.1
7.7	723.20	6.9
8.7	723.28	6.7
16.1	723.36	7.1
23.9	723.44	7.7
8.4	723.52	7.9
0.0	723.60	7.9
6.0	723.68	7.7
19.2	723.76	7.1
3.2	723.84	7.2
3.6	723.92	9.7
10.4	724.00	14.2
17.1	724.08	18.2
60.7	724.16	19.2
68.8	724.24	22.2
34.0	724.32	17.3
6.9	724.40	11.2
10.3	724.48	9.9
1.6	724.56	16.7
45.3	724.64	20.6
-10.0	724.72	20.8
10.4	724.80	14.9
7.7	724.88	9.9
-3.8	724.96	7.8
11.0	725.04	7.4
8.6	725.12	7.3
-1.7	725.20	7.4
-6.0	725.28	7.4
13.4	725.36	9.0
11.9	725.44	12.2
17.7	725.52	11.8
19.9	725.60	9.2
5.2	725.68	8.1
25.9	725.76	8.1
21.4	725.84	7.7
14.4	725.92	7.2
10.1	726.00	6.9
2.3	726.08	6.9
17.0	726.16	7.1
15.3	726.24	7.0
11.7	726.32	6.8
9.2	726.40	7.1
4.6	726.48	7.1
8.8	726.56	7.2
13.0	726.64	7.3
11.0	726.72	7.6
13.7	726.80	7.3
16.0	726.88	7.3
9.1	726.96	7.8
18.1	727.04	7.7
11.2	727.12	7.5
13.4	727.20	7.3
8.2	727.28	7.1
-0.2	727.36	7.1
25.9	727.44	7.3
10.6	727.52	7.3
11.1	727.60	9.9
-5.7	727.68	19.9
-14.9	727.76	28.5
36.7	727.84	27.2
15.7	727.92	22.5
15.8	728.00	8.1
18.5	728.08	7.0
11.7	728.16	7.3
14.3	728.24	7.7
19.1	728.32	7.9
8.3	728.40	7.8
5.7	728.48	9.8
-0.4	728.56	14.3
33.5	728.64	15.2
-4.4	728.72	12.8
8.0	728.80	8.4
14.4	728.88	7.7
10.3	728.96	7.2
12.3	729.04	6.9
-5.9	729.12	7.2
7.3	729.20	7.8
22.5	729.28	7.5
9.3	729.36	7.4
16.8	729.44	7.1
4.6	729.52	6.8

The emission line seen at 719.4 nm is [S II]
